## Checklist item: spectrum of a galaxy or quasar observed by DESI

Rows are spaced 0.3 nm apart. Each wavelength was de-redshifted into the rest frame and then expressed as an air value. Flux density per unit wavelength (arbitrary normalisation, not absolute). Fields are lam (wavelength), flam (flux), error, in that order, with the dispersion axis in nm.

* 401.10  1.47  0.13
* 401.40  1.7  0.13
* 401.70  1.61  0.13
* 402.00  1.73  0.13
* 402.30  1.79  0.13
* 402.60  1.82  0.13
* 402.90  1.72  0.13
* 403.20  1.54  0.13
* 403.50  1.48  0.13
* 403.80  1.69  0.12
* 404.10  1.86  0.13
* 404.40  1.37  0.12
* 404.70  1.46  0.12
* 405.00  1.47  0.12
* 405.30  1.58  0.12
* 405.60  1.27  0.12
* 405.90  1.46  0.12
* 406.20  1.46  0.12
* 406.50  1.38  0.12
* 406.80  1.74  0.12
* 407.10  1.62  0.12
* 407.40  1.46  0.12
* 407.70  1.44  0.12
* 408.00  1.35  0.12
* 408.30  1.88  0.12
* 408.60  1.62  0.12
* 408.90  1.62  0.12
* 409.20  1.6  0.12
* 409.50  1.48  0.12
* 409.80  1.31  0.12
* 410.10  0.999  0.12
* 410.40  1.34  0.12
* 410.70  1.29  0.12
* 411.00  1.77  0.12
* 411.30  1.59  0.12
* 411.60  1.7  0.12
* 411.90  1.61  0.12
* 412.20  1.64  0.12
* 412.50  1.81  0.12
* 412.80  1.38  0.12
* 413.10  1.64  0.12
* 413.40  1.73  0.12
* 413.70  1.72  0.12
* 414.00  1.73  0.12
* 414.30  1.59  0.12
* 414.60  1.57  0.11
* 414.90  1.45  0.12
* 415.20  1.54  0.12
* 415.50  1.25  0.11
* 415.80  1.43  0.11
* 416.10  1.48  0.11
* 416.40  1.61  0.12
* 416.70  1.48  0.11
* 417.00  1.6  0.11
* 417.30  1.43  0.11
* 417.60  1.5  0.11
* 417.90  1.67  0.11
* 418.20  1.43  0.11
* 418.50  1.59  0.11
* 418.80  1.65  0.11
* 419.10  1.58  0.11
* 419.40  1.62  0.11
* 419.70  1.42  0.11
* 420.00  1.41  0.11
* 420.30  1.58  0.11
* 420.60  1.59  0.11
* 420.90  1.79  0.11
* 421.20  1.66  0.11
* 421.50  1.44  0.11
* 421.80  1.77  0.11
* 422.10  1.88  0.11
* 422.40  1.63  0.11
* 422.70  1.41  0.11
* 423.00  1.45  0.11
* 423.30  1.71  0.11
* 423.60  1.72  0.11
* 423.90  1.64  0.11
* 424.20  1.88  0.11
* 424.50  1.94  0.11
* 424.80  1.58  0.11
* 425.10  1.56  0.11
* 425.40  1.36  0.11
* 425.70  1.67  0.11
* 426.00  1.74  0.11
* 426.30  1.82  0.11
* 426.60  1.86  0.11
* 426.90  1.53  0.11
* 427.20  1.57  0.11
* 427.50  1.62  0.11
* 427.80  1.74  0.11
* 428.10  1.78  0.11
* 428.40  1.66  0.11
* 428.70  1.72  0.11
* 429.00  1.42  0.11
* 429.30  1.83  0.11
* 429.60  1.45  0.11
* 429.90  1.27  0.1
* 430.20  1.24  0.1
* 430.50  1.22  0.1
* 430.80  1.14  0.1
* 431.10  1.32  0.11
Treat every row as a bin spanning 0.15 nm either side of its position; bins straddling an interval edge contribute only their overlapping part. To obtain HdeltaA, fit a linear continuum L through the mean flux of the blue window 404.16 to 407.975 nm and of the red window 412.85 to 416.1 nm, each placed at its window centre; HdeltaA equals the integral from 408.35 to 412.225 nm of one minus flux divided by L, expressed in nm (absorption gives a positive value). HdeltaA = 0.02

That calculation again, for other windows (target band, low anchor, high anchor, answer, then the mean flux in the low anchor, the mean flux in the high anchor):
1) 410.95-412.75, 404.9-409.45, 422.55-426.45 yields -0.12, 1.53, 1.65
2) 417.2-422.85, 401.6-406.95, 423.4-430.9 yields 0.04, 1.58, 1.6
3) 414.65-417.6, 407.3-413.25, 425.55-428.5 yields 0.20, 1.53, 1.7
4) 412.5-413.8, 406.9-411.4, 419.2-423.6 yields -0.09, 1.49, 1.6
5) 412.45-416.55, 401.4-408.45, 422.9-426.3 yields 0.15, 1.58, 1.67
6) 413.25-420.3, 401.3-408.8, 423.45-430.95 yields 0.20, 1.58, 1.6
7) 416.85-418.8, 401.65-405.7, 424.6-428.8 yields 0.11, 1.6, 1.66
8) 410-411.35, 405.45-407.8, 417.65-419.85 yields 0.10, 1.48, 1.56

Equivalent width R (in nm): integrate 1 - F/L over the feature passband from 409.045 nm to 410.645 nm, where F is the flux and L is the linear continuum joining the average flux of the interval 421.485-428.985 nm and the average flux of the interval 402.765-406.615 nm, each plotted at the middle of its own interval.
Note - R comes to 0.22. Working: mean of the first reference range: 1.52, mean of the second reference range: 1.67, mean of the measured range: 1.34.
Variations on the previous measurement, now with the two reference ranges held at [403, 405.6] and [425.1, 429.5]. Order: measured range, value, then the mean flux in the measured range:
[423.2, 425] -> -0.11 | 1.74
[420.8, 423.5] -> -0.01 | 1.64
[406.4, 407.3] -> -0.02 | 1.58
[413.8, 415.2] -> 0.01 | 1.59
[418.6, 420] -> 0.06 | 1.55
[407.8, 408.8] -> -0.03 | 1.61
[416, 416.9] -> 0.04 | 1.53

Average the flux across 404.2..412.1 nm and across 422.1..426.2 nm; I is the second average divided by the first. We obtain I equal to 1.10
